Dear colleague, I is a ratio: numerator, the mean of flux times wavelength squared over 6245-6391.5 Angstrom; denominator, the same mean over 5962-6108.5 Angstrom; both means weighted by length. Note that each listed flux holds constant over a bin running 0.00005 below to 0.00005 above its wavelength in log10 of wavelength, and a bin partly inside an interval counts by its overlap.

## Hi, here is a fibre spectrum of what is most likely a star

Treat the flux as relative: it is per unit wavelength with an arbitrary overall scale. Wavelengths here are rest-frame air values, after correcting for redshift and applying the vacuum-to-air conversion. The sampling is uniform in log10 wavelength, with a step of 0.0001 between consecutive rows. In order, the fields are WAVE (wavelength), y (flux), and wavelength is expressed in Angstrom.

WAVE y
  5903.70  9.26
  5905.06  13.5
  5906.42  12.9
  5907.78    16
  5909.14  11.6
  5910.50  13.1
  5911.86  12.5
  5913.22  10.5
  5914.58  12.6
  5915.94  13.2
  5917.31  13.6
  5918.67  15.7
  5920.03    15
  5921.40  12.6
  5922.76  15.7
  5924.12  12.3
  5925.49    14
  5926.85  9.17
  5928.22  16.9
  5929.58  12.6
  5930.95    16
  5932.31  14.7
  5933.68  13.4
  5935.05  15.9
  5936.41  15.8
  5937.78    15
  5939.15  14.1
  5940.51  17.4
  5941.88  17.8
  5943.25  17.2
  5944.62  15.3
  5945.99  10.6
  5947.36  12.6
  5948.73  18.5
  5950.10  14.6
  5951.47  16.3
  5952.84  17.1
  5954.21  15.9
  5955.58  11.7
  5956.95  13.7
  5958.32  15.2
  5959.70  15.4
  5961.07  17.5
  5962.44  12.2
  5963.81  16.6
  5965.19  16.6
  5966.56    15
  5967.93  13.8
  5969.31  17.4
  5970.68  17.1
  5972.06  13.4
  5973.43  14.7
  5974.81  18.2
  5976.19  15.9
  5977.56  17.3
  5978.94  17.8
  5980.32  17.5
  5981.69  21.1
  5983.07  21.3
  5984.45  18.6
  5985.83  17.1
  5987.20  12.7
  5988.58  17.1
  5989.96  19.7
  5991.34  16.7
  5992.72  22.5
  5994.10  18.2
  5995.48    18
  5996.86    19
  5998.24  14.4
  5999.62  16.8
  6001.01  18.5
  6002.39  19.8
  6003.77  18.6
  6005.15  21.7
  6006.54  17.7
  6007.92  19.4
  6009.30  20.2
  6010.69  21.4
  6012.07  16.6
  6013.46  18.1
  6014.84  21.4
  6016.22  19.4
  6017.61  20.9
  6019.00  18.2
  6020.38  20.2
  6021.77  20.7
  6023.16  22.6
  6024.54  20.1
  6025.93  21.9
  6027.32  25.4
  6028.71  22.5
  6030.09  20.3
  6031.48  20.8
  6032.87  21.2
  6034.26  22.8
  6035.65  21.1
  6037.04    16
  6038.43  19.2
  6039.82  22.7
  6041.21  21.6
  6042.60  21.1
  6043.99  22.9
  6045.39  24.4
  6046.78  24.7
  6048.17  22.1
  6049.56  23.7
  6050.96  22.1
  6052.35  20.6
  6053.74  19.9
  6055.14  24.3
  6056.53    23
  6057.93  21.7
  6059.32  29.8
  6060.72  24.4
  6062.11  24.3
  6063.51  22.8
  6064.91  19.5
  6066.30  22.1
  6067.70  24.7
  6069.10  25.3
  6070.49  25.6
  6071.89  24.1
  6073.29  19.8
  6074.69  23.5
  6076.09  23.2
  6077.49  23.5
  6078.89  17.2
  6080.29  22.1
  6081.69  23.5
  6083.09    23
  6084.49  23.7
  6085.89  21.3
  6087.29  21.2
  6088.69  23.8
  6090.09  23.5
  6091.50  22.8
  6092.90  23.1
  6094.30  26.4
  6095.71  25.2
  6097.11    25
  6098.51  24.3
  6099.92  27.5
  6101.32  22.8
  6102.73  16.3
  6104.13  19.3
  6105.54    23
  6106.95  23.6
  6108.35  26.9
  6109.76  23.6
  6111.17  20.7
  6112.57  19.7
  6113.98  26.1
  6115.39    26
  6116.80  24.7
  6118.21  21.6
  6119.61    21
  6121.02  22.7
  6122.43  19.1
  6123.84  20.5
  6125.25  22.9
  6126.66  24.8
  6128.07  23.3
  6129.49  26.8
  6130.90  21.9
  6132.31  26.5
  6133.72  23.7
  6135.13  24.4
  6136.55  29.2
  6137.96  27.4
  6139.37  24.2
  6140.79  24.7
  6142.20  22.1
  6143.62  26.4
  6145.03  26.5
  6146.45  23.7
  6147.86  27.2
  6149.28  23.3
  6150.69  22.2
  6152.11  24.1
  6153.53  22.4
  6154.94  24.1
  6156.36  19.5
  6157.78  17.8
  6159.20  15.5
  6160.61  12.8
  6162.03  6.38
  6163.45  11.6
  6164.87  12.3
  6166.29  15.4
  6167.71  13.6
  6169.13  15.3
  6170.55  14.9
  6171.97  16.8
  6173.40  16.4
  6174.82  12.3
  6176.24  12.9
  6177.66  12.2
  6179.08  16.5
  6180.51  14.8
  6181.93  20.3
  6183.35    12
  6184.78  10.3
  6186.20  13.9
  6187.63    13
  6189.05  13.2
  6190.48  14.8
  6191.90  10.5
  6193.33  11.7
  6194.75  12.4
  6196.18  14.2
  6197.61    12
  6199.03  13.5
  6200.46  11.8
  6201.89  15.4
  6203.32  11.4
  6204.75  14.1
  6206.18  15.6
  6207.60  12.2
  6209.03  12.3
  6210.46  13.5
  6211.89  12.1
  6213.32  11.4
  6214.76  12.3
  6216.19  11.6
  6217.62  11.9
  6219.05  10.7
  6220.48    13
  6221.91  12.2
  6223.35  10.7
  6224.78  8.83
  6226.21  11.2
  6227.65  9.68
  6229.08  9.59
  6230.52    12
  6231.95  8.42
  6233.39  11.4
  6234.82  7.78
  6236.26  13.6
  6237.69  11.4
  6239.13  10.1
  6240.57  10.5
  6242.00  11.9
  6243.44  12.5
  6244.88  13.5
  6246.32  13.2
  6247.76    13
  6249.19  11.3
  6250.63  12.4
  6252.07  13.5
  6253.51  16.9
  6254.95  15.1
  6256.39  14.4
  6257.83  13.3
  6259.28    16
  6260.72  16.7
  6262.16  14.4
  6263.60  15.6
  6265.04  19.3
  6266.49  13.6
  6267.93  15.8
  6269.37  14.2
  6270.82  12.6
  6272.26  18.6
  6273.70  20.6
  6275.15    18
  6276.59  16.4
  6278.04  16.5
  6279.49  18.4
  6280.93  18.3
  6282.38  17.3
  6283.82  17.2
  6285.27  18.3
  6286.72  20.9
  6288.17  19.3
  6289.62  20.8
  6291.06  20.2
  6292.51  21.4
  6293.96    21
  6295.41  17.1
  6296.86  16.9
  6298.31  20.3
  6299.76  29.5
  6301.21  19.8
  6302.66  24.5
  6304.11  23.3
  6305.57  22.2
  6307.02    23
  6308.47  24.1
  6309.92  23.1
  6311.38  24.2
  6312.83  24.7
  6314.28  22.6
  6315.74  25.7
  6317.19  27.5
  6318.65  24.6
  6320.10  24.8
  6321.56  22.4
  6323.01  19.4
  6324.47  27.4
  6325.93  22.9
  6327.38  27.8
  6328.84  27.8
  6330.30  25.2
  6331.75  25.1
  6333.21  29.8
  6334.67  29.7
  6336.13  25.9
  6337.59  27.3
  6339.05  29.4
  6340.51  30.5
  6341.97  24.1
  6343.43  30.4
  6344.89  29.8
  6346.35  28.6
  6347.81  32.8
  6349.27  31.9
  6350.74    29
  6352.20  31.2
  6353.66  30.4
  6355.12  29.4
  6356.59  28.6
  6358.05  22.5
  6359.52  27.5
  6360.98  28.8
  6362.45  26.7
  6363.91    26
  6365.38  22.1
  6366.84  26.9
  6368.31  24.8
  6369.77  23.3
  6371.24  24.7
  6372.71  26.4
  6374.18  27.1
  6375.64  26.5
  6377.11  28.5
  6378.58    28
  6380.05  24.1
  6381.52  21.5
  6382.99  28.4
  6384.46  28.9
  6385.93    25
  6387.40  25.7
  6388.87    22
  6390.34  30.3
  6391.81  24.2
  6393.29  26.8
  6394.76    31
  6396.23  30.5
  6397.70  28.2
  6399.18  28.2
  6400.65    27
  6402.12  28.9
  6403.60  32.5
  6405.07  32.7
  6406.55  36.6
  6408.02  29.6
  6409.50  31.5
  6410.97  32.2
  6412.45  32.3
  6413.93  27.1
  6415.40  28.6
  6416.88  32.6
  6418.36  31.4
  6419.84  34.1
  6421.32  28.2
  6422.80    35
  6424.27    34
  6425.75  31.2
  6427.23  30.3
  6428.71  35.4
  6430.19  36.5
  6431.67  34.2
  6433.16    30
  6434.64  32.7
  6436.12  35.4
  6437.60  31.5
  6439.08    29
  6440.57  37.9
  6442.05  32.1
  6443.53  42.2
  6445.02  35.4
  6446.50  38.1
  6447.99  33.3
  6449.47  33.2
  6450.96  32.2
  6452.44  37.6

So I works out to 1.20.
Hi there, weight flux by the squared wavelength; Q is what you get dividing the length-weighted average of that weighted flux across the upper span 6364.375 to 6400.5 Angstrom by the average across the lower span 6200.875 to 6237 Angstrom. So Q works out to 2.4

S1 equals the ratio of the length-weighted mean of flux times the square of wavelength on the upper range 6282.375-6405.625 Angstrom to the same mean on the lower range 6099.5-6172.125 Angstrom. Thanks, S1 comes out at 1.28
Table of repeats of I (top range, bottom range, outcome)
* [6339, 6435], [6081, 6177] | 1.46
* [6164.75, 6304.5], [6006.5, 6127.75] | 0.70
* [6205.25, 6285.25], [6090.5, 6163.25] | 0.62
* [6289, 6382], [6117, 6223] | 1.57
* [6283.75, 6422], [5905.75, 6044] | 1.75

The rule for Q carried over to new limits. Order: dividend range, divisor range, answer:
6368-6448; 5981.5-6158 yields 1.53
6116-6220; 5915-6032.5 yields 1.09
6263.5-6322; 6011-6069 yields 1.02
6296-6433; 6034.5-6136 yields 1.32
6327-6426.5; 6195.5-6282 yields 2.22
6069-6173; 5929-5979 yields 1.51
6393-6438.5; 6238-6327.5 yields 1.76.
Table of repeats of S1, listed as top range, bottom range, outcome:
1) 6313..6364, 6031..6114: 1.31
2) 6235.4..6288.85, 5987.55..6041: 0.84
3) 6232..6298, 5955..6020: 0.97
